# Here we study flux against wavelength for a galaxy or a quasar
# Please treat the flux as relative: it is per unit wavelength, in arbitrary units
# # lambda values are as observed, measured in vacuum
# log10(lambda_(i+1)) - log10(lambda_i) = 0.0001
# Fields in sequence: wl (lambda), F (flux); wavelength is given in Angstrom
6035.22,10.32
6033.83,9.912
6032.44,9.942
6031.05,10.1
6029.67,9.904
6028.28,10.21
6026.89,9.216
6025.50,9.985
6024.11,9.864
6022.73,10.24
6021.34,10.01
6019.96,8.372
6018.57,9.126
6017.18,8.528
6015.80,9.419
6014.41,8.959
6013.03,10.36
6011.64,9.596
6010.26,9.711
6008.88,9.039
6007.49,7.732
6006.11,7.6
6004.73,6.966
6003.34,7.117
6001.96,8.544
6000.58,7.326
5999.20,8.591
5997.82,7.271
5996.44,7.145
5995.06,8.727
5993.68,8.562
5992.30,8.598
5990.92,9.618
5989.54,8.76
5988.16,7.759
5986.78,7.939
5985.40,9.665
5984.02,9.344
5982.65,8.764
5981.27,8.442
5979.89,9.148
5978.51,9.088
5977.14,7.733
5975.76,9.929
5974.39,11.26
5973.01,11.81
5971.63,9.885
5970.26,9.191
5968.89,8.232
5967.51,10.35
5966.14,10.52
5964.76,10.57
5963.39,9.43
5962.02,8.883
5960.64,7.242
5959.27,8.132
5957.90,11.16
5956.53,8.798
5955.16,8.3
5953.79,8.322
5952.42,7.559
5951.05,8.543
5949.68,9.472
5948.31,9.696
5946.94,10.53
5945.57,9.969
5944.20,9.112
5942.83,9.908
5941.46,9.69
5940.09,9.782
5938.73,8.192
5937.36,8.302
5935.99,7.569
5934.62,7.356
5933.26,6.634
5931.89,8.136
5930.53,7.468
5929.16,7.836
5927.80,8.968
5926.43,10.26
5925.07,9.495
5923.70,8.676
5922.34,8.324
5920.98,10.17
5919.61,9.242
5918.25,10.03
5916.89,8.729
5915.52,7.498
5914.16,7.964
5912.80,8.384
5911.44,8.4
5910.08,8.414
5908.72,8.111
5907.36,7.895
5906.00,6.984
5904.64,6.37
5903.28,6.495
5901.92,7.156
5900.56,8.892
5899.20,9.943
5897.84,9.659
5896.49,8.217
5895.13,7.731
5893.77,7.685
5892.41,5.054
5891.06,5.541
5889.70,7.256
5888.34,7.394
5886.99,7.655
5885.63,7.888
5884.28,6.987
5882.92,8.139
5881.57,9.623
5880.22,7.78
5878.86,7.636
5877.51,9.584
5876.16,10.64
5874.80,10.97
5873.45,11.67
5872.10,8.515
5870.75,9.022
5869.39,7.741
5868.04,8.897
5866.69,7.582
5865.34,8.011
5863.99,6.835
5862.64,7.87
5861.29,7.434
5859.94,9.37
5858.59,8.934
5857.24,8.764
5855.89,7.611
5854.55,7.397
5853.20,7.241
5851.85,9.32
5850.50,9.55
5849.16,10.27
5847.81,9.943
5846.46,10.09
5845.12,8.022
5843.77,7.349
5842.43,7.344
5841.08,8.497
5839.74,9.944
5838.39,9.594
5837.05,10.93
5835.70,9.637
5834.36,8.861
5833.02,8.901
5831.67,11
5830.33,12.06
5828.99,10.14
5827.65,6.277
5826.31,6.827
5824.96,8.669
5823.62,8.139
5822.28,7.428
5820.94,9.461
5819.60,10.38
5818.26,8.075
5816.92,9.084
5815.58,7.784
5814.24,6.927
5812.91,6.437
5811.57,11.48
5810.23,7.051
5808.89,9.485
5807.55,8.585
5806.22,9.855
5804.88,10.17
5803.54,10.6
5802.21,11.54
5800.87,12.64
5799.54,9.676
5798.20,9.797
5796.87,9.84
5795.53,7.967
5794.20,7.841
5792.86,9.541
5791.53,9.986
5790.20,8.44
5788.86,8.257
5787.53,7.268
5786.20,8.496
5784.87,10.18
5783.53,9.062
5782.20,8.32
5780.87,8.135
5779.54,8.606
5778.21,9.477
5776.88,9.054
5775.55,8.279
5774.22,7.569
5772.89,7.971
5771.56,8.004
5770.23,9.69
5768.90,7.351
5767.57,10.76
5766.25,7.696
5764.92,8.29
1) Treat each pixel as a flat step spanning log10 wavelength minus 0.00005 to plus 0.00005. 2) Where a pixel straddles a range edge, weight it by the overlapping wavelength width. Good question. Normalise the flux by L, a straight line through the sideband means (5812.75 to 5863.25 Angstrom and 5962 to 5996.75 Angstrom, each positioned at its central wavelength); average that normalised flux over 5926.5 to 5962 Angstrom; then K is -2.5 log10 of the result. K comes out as 0.05 mag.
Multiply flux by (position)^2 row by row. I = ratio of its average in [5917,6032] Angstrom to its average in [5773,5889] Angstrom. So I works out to 1.1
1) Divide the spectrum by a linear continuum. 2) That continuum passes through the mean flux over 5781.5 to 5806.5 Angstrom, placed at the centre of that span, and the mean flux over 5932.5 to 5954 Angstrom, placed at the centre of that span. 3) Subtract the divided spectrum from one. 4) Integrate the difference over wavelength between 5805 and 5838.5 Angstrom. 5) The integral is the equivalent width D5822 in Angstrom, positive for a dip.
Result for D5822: 1.4 Angstrom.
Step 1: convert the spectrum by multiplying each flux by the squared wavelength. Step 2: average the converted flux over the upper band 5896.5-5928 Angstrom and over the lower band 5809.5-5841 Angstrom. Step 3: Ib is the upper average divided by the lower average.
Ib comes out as 0.98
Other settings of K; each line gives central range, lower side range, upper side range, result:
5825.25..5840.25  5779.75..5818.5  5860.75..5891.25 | -0.084 mag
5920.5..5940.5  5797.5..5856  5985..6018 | 0.036 mag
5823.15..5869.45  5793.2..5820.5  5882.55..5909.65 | -0.028 mag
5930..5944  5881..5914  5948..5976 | 0.053 mag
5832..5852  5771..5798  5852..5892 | -0.105 mag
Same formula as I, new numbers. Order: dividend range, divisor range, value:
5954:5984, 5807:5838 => 1.11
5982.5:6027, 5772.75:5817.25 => 1.04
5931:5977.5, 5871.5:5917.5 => 1.14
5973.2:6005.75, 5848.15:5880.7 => 1.03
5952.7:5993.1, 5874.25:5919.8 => 1.16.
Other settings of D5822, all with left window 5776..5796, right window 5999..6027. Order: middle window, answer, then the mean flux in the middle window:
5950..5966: -0.1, 8.89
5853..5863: 0.7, 8.13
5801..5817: -0.9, 9.2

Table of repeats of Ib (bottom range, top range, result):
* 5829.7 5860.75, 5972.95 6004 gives 1.00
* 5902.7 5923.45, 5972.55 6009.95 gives 1.07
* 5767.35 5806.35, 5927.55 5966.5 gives 1.02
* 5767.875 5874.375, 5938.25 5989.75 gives 1.09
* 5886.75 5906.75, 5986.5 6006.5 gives 1.11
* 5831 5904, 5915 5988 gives 1.09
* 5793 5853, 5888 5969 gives 0.96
